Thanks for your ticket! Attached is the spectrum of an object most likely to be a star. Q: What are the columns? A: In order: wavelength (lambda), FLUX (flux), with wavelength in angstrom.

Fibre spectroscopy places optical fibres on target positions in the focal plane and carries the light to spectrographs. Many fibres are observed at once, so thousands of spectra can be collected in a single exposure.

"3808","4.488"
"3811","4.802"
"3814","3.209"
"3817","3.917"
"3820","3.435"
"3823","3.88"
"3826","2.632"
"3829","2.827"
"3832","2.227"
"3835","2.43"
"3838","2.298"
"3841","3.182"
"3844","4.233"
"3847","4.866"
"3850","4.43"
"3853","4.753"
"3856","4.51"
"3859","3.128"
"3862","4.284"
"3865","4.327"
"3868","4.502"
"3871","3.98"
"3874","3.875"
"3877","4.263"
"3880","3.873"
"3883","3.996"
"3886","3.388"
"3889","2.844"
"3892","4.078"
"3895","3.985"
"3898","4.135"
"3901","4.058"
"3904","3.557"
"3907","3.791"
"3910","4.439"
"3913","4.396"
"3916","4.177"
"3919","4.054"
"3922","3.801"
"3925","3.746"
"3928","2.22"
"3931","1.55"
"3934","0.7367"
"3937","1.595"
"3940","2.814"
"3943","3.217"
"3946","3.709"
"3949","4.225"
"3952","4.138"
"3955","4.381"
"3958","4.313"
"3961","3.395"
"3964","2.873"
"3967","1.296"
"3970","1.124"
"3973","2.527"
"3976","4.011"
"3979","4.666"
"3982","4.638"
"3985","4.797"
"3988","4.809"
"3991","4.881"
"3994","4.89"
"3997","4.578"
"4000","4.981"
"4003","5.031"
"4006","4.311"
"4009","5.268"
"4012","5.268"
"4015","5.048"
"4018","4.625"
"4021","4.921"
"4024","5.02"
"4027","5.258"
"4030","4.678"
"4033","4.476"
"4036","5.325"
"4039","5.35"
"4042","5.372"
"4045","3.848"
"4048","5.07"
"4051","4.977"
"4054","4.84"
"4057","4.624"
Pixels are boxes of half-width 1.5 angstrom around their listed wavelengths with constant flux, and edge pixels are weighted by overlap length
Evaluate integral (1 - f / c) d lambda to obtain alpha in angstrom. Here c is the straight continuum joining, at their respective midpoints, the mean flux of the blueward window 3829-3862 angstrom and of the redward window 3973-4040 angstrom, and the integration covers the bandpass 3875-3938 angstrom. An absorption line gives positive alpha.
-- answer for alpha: 8.6 angstrom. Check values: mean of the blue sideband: 3.6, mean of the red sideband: 4.8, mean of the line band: 3.48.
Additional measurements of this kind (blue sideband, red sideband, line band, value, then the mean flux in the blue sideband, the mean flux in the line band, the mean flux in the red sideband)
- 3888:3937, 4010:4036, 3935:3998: 8.43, 3.42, 3.63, 4.94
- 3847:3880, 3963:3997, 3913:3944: 8.59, 4.22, 2.86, 3.73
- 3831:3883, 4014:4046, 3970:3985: 2.74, 3.85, 3.76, 4.92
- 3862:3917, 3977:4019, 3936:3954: 4.35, 3.99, 3.36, 4.83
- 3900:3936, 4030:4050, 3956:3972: 5.12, 3.34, 2.65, 4.89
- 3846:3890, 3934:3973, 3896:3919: -3.31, 4.07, 4.08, 2.98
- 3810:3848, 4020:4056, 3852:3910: -3.79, 3.34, 3.97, 4.92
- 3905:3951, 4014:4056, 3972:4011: -3.34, 3.24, 4.6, 4.91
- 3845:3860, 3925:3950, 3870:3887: -0.41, 4.37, 3.91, 2.55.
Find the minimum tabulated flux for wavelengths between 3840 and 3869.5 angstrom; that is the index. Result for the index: 3.128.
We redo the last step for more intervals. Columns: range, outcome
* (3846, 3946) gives 0.7367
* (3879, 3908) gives 2.844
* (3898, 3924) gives 3.557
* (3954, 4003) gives 1.124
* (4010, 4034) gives 4.476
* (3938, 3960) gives 2.814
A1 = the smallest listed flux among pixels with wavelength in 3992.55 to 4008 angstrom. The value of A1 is 4.311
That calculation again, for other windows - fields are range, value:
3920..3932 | 1.55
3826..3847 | 2.227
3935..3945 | 1.595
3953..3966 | 2.873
